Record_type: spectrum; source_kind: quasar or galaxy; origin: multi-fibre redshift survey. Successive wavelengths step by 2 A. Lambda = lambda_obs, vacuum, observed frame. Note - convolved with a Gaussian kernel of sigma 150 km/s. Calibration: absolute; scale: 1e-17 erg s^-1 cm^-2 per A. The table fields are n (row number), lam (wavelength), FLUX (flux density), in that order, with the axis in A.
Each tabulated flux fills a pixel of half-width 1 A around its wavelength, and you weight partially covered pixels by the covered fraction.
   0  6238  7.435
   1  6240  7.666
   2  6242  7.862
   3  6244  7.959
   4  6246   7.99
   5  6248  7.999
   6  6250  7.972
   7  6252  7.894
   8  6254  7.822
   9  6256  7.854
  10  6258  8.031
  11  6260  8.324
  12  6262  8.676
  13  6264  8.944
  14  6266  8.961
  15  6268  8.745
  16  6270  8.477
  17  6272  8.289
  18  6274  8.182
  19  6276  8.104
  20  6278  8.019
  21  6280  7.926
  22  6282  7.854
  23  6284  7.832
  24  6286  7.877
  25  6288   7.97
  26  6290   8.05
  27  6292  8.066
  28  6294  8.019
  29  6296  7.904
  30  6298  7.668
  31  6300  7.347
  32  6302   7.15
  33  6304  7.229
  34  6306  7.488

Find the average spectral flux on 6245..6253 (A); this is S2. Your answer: 7.96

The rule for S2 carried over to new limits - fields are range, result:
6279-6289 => 7.89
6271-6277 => 8.19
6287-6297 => 8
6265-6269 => 8.85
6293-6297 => 7.96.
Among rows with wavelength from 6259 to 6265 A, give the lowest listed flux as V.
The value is 8.324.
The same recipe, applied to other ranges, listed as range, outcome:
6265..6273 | 8.289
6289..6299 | 7.668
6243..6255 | 7.822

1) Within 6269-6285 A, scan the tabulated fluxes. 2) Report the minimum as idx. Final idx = 7.832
